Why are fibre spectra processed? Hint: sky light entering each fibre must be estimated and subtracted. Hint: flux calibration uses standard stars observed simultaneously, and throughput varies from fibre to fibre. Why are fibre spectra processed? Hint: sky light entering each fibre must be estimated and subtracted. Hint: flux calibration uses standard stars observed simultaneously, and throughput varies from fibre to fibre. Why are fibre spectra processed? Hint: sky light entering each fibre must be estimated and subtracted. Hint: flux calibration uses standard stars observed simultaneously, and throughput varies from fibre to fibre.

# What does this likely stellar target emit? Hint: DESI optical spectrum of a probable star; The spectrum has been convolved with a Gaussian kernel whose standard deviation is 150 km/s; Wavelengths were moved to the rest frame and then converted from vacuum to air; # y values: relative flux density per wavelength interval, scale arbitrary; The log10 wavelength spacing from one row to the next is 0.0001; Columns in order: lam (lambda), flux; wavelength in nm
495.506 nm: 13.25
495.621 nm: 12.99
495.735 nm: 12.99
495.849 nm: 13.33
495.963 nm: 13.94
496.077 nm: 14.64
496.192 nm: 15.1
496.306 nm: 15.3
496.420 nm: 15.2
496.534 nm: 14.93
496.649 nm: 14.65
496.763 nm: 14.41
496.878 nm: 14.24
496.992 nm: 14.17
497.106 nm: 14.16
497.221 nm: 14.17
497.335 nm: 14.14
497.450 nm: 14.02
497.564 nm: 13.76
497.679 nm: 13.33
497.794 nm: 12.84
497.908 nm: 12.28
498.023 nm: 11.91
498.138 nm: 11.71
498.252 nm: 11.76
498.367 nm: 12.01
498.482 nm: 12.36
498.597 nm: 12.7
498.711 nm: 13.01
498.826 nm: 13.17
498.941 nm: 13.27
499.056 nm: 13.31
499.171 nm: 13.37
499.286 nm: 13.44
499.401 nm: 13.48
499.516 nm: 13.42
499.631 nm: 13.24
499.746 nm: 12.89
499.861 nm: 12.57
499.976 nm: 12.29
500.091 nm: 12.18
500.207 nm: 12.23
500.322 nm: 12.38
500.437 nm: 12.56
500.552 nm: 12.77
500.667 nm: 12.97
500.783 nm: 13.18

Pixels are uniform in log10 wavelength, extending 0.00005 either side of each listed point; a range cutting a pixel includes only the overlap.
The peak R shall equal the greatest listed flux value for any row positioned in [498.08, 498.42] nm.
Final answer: 12.01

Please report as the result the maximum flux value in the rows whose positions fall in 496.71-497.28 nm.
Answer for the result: 14.41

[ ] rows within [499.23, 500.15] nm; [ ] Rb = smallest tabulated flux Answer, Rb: 12.18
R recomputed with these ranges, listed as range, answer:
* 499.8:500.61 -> 12.77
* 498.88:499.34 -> 13.44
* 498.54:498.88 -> 13.17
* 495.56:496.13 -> 14.64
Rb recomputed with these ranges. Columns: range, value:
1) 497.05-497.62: 13.76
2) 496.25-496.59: 14.93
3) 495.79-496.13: 13.33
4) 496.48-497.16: 14.16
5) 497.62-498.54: 11.71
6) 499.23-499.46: 13.44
